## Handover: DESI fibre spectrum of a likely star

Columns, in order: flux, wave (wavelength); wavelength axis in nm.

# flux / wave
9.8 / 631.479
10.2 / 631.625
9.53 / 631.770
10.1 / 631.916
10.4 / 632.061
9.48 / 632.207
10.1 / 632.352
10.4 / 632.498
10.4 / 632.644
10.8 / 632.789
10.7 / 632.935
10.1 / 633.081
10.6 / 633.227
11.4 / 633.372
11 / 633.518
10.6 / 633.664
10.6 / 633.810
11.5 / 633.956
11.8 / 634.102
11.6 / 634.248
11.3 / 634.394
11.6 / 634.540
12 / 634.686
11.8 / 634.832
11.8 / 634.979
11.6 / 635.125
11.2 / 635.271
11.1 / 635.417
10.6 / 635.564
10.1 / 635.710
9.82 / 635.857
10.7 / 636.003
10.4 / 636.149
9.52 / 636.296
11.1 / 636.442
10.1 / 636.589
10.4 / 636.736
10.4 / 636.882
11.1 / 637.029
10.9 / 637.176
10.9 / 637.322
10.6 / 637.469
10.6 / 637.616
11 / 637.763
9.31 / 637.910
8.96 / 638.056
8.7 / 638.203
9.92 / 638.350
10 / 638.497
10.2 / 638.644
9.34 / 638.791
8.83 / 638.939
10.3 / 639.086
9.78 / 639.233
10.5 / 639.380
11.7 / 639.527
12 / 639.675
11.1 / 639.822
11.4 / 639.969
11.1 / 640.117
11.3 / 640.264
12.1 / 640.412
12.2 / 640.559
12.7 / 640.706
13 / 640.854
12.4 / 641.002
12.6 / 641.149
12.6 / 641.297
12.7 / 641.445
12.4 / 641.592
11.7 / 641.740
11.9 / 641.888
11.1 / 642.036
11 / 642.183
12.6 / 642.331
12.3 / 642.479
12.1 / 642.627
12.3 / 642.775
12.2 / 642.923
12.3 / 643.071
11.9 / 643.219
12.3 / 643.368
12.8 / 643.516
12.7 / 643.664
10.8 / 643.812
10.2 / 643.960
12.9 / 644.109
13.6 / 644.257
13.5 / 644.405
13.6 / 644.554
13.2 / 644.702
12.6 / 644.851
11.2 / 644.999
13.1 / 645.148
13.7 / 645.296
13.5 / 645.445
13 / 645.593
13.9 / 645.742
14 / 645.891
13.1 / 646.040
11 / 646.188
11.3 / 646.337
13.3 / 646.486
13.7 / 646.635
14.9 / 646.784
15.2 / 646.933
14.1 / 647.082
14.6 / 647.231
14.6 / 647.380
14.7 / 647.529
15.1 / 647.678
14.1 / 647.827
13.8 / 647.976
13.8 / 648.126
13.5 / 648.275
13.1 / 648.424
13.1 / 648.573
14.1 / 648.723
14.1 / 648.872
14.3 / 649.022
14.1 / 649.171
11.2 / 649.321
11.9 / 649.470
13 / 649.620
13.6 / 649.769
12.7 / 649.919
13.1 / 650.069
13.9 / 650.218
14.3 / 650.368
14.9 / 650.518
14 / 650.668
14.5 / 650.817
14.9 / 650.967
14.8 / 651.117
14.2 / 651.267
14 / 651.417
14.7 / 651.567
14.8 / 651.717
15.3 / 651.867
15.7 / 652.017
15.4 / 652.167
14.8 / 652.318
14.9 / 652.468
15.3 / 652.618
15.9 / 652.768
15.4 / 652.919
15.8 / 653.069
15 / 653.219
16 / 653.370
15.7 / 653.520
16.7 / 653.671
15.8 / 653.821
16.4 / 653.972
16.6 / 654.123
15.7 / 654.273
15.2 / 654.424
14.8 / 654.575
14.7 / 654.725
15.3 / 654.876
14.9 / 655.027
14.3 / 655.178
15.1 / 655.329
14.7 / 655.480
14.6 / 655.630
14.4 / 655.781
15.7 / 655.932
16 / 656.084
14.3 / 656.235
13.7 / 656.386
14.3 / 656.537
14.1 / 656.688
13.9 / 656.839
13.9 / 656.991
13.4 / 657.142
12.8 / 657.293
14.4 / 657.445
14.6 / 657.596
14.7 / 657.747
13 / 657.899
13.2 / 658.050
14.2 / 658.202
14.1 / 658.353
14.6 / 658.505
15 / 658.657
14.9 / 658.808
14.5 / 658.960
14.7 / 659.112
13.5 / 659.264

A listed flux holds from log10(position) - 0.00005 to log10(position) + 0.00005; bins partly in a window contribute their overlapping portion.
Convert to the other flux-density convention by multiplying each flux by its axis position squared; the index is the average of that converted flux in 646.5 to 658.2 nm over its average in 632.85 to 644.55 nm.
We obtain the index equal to 1.34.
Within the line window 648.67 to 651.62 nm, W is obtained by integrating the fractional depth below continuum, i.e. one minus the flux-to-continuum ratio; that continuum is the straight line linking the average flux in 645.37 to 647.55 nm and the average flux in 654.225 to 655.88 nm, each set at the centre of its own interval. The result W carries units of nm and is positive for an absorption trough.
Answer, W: 0.08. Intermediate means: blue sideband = 13.6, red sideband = 14.9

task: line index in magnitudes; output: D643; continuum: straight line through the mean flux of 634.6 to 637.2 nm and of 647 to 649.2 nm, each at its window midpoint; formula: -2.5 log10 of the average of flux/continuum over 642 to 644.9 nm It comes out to 0.045 mag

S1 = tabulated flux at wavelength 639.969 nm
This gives 11.4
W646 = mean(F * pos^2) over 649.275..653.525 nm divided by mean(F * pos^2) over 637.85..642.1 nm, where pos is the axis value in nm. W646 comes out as 1.35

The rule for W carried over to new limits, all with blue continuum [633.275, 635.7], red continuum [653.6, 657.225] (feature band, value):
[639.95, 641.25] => 0.025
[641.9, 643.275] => 0.080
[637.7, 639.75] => 0.342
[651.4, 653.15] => -0.099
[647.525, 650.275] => 0.058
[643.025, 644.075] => 0.081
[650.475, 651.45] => -0.022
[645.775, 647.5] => -0.031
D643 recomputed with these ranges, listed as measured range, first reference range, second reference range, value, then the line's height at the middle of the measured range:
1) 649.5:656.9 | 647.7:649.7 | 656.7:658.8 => -0.08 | 13.7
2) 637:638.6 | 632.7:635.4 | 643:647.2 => 0.16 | 11.8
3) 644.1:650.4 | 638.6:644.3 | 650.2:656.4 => -0.01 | 13.4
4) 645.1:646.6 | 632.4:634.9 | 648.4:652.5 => 0.02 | 13.2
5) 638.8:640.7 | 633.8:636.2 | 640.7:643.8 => 0.08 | 11.9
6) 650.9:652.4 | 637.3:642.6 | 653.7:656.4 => -0.04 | 14.3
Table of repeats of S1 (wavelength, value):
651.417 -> 14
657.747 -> 14.7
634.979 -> 11.8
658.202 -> 14.2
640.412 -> 12.1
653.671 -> 16.7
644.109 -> 12.9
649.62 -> 13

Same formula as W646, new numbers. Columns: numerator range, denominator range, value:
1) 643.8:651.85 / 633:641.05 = 1.29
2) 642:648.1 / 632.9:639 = 1.26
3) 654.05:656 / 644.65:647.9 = 1.14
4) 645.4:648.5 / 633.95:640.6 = 1.32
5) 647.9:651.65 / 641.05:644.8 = 1.14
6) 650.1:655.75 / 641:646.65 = 1.24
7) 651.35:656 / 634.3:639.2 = 1.54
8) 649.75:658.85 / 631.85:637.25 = 1.45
